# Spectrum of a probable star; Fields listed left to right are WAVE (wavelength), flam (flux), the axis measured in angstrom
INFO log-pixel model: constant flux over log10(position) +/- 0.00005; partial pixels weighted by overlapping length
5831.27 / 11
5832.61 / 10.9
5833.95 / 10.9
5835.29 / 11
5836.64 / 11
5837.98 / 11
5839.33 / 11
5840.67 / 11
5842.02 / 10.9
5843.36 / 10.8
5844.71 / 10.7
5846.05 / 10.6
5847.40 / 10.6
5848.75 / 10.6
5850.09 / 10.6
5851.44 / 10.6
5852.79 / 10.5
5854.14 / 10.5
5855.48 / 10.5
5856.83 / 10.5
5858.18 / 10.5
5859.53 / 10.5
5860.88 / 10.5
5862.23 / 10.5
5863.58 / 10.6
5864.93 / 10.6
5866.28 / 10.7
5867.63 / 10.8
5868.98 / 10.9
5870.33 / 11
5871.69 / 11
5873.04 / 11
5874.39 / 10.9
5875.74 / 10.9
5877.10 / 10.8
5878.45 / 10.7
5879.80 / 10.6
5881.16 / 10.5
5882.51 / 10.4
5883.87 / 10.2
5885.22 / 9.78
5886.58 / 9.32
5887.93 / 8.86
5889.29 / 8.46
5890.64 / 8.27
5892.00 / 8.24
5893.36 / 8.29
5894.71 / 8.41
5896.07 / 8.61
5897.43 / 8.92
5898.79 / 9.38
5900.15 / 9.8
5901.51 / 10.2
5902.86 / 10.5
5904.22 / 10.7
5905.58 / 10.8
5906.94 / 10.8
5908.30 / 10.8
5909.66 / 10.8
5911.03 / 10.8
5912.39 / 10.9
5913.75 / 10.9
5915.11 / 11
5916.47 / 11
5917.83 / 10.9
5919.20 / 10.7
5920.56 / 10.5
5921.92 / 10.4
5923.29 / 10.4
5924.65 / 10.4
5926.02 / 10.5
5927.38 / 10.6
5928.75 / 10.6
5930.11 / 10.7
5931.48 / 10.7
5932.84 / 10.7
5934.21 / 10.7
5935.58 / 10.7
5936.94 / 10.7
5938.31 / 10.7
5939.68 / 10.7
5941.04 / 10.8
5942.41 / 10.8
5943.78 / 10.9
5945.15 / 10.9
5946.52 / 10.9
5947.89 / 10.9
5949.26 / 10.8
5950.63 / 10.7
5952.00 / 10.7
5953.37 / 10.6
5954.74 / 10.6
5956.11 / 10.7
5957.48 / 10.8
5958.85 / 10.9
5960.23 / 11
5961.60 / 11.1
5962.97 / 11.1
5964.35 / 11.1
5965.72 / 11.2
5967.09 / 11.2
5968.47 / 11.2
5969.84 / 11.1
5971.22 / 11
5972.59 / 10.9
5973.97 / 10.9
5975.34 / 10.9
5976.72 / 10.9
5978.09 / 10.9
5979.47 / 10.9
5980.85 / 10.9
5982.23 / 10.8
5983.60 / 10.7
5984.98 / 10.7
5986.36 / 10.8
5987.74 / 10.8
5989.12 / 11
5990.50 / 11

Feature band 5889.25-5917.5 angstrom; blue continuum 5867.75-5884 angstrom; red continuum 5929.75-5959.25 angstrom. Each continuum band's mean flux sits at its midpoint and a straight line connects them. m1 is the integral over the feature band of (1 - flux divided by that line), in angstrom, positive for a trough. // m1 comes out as 2.2 angstrom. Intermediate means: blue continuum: 10.8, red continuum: 10.8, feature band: 9.93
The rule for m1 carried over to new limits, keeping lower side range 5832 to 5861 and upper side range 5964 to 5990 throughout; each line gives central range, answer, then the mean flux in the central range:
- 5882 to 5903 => 3.1 angstrom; 9.19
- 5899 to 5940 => 0.8 angstrom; 10.6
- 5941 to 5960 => 0.2 angstrom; 10.8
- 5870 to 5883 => 0.0 angstrom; 10.8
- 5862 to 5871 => 0.0 angstrom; 10.7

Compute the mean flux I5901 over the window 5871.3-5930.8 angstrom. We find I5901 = 10.2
